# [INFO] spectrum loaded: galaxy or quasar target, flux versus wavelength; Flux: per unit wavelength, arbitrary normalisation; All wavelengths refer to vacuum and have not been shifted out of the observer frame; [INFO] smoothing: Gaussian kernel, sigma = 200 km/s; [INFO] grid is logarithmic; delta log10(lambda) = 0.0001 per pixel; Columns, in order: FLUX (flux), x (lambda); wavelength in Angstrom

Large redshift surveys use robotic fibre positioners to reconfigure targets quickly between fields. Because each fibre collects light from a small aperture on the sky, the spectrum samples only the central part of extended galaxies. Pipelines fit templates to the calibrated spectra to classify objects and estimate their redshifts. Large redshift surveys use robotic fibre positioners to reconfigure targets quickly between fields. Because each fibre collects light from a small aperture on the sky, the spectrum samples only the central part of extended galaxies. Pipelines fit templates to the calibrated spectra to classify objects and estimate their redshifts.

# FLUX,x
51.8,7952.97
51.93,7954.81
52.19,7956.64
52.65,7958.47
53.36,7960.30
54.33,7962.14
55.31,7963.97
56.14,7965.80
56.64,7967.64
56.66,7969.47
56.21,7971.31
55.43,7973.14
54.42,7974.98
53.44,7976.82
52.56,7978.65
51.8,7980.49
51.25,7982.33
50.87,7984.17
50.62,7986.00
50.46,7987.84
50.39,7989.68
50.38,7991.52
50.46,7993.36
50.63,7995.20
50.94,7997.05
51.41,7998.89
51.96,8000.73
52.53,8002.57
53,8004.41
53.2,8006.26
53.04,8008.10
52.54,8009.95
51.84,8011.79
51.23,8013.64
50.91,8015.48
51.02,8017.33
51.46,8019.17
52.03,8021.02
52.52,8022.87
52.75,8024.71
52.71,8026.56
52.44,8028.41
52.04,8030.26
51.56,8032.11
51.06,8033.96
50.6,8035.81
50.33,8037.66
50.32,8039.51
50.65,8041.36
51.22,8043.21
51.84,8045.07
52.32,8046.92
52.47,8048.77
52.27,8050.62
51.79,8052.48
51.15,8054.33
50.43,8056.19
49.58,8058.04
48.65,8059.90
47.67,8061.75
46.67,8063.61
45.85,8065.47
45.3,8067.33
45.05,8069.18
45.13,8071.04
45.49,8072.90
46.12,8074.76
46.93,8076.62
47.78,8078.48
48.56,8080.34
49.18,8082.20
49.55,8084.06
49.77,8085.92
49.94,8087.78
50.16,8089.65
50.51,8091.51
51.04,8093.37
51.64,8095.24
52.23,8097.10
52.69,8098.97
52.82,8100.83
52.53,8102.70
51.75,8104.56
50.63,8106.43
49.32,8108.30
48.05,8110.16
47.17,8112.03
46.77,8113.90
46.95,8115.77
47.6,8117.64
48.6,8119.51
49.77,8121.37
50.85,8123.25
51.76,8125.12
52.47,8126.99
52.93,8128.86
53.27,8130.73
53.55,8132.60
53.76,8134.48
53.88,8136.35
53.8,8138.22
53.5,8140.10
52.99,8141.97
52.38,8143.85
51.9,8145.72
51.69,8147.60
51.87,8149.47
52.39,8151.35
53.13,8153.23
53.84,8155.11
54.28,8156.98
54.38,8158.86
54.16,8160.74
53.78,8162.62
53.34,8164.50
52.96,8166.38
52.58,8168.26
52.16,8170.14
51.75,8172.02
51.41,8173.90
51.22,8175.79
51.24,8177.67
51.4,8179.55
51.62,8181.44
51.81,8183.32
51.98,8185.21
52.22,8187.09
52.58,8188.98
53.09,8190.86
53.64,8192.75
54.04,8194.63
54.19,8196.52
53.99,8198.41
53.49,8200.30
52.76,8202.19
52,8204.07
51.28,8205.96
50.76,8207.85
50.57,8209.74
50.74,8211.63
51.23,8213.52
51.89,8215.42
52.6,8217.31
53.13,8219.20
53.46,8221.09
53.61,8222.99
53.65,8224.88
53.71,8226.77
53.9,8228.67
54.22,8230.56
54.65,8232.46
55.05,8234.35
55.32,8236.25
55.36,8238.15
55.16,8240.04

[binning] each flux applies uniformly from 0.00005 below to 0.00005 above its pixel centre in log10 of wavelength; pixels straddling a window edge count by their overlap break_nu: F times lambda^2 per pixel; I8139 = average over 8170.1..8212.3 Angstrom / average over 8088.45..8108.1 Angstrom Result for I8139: 1.04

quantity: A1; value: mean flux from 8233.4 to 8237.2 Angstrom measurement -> 55.2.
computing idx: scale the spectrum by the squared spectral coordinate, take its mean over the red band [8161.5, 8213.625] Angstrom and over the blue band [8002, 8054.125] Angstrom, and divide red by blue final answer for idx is 1.0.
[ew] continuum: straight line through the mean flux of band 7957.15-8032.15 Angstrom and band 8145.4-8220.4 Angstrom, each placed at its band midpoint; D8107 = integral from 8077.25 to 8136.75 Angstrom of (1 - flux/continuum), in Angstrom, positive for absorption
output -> 2.3 Angstrom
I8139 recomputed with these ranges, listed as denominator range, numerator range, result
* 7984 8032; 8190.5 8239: 1.08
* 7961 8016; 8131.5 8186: 1.04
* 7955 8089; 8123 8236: 1.07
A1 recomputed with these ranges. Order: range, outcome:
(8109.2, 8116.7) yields 47.3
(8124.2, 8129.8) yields 52.4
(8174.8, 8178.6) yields 51.2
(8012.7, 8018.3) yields 51.1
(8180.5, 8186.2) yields 51.8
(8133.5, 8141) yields 53.7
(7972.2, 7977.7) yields 54.4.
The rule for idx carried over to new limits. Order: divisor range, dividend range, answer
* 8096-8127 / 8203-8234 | 1.08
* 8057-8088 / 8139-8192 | 1.13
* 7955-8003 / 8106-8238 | 1.04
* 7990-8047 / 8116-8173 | 1.05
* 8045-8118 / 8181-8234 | 1.11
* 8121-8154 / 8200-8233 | 1.02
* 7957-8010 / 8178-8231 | 1.05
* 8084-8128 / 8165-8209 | 1.06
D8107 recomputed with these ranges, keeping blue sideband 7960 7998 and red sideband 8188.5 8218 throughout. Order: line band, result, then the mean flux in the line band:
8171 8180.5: 0.20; 51.4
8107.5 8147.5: 1.19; 51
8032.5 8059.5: 0.86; 51.1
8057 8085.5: 2.98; 47.2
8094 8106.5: 0.13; 52.1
